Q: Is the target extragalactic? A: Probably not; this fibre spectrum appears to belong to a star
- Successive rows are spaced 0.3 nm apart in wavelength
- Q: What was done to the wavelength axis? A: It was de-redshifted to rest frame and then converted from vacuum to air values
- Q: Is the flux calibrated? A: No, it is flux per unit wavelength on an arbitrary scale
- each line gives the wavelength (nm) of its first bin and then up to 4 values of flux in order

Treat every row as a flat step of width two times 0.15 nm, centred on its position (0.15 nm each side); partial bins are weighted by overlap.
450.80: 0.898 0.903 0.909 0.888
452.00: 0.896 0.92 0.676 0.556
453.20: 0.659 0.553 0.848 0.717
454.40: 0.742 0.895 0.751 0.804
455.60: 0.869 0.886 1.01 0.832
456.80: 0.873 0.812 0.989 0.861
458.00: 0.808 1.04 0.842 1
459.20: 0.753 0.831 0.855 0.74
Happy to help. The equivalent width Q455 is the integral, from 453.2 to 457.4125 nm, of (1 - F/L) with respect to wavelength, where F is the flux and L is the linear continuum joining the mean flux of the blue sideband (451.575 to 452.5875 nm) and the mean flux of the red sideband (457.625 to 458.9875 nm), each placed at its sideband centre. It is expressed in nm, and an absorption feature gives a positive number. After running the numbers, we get 0.36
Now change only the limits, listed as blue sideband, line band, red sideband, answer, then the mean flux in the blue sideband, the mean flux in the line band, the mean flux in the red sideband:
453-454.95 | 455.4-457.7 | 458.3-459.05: -0.12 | 0.732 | 0.892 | 0.945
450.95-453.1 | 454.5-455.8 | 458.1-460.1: 0.02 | 0.817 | 0.829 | 0.874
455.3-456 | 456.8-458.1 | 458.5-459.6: -0.02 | 0.861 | 0.87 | 0.858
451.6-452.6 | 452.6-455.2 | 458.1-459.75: 0.47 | 0.868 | 0.715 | 0.888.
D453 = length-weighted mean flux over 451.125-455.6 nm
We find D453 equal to 0.779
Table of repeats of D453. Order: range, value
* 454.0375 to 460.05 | 0.859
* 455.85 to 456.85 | 0.904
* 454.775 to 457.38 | 0.862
